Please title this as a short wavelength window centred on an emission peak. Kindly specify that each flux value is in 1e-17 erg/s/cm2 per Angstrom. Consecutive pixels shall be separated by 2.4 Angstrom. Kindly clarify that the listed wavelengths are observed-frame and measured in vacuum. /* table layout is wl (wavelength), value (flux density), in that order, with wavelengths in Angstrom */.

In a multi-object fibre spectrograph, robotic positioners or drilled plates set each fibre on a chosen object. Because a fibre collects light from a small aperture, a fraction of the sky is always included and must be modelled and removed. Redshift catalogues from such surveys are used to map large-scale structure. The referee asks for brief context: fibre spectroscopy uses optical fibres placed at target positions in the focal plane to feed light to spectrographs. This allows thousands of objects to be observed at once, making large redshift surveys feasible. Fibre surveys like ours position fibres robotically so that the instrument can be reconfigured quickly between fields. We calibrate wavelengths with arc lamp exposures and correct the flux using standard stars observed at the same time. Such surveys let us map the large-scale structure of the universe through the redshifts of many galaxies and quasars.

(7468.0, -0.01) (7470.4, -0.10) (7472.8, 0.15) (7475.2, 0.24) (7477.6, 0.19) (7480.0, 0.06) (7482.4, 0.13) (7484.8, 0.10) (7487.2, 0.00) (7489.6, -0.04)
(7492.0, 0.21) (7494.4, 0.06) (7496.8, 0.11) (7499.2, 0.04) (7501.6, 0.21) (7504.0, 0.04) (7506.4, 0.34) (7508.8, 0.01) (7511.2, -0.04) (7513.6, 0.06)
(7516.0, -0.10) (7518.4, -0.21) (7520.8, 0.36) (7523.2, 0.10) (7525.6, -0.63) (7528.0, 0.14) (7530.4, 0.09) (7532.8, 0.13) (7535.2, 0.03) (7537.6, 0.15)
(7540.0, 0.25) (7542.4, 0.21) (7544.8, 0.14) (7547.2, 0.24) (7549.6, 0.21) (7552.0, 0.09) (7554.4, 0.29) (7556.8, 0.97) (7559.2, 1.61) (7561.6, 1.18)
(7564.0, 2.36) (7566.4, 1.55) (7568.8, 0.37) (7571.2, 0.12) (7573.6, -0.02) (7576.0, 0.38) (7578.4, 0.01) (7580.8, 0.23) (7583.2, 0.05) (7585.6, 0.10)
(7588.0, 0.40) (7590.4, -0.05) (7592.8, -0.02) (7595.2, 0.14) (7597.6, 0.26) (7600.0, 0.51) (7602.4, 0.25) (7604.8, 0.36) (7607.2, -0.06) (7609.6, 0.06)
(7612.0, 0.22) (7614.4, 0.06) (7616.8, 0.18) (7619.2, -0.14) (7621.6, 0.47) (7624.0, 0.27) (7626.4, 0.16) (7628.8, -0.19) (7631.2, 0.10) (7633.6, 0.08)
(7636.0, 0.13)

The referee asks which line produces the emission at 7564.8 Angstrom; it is [O II]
